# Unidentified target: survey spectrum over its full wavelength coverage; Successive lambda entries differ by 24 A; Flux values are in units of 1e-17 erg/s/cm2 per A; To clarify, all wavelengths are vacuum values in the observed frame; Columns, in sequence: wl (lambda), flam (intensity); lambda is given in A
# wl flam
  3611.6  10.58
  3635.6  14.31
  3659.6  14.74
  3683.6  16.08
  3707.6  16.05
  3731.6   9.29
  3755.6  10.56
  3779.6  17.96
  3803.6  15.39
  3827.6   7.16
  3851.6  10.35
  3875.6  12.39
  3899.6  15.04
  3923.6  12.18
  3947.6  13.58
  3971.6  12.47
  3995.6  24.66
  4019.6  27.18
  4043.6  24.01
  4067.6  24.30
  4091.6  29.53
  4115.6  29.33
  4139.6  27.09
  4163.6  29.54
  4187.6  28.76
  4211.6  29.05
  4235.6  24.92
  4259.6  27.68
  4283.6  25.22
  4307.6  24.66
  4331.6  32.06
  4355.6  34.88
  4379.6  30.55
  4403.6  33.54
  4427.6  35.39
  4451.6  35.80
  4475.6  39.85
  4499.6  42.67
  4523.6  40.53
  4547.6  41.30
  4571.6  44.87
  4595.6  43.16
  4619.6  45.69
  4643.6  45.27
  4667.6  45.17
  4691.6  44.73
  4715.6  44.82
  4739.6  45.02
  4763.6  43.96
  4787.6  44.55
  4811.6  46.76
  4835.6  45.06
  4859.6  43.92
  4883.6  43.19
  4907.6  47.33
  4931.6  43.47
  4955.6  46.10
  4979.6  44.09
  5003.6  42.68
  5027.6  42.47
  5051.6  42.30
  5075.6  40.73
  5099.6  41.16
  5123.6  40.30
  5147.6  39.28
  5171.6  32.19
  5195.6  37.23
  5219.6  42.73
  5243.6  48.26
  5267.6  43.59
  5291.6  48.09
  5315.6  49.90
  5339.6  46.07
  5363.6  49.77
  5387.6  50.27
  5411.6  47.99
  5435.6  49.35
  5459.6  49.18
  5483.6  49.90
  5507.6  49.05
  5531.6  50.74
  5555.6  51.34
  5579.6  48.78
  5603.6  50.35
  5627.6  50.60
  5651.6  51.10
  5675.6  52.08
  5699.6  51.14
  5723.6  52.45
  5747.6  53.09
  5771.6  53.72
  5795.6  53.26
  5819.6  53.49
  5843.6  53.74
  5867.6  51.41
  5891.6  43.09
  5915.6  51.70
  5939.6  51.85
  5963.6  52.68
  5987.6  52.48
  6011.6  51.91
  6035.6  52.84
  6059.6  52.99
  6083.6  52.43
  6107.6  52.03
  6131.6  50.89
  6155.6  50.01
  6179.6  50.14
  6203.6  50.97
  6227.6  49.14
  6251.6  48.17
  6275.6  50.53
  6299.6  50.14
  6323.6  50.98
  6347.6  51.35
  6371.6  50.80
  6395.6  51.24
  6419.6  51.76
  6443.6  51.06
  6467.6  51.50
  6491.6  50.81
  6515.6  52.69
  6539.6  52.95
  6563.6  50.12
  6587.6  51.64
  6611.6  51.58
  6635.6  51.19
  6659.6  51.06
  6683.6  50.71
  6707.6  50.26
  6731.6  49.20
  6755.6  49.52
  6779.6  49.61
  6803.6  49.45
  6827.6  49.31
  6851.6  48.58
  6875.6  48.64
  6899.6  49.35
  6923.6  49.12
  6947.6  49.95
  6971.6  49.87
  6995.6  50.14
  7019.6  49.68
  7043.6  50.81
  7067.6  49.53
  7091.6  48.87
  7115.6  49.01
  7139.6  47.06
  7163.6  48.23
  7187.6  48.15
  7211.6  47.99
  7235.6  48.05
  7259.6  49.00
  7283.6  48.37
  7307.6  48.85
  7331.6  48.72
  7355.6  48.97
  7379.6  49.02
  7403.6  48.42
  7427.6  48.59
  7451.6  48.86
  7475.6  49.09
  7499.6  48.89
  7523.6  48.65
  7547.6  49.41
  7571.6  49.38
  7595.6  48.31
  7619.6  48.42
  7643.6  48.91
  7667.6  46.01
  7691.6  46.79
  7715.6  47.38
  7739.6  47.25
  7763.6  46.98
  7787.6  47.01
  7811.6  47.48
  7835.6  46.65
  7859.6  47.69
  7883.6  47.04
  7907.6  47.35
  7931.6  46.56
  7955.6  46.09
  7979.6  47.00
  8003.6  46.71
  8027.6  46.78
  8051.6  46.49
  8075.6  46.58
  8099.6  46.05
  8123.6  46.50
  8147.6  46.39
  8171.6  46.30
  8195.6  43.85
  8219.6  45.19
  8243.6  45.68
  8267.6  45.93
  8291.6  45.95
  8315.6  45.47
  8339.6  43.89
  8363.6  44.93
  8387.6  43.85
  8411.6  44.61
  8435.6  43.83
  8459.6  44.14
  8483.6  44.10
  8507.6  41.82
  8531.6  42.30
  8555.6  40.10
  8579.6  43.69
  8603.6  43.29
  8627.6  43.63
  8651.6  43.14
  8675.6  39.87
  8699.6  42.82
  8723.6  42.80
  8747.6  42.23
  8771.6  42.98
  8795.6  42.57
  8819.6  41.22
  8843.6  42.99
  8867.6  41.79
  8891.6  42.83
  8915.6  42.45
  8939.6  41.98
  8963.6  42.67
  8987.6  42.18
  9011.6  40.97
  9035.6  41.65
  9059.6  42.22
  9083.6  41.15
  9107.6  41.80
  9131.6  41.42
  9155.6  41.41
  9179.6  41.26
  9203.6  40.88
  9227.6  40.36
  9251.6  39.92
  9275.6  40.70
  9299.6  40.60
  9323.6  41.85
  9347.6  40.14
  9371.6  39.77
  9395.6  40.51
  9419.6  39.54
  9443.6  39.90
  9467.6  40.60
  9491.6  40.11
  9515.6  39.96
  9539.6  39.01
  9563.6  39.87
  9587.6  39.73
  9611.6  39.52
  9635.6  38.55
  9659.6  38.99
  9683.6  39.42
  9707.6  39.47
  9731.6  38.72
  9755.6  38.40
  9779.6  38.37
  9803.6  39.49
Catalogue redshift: 0.000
